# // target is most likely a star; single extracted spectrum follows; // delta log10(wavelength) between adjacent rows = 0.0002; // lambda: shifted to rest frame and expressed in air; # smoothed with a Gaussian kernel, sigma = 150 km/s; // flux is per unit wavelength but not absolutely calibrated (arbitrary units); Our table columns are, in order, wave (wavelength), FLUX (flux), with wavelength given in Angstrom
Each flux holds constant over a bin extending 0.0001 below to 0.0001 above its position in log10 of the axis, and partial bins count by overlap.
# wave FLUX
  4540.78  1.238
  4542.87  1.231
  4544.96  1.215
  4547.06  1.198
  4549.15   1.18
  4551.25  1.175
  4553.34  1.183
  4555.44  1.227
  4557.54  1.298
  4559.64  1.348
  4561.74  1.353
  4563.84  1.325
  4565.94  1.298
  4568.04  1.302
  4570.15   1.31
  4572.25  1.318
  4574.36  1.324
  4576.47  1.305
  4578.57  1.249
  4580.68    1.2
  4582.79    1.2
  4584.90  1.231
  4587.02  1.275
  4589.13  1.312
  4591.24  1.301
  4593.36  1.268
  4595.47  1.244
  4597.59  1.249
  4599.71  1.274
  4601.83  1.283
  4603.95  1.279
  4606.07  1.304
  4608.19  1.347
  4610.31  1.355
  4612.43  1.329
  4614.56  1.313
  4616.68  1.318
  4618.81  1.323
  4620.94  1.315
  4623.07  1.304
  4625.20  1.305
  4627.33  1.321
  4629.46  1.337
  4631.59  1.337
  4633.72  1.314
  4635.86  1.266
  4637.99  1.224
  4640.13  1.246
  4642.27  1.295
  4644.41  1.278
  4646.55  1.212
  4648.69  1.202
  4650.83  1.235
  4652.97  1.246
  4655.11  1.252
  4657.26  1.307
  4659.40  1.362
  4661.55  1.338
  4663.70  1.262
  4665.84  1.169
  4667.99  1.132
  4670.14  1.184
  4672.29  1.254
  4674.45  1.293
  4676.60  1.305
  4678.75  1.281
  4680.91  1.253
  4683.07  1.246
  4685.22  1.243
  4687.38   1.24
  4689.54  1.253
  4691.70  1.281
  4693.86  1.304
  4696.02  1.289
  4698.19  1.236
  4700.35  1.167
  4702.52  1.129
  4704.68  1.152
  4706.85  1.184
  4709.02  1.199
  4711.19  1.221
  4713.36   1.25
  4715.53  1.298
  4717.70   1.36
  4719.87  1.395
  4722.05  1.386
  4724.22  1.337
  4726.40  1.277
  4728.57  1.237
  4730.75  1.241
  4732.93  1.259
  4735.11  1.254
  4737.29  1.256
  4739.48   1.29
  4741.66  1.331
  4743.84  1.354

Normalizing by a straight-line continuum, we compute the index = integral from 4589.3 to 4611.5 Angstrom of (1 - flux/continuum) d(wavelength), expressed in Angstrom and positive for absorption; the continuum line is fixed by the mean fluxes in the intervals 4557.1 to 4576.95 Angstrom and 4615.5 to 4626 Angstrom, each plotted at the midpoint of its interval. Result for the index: 0.4 Angstrom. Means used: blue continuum 1.32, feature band 1.29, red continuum 1.31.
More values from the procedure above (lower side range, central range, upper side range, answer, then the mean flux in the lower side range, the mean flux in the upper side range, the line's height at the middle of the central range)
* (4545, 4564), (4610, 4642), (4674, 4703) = -1.4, 1.25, 1.25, 1.25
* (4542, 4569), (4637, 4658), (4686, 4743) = 0.2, 1.26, 1.26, 1.26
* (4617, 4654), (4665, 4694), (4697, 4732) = 0.5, 1.28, 1.25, 1.27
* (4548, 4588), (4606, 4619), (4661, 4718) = -0.7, 1.27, 1.24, 1.26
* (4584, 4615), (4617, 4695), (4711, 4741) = 1.3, 1.29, 1.29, 1.29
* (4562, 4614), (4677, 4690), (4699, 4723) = 0.0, 1.29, 1.25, 1.26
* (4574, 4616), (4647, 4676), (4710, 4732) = 0.9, 1.28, 1.3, 1.29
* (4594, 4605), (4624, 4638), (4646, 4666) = -0.5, 1.27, 1.26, 1.26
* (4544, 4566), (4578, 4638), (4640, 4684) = -1.8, 1.25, 1.25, 1.25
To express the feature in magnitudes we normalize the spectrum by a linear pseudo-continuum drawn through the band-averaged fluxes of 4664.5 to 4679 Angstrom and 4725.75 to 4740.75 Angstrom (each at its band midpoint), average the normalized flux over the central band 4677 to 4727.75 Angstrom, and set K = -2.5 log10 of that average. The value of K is -0.01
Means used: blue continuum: 1.23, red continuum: 1.26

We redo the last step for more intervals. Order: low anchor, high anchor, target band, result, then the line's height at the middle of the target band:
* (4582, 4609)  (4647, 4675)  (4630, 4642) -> -0.020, 1.26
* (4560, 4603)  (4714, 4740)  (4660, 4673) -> 0.055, 1.29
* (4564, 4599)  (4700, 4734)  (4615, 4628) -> -0.037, 1.27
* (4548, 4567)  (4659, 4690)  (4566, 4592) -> -0.013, 1.26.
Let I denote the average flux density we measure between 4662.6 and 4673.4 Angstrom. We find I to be 1.2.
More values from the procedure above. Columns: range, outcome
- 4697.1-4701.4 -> 1.2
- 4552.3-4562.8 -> 1.28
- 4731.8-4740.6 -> 1.26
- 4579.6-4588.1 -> 1.23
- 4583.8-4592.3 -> 1.28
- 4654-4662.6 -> 1.31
